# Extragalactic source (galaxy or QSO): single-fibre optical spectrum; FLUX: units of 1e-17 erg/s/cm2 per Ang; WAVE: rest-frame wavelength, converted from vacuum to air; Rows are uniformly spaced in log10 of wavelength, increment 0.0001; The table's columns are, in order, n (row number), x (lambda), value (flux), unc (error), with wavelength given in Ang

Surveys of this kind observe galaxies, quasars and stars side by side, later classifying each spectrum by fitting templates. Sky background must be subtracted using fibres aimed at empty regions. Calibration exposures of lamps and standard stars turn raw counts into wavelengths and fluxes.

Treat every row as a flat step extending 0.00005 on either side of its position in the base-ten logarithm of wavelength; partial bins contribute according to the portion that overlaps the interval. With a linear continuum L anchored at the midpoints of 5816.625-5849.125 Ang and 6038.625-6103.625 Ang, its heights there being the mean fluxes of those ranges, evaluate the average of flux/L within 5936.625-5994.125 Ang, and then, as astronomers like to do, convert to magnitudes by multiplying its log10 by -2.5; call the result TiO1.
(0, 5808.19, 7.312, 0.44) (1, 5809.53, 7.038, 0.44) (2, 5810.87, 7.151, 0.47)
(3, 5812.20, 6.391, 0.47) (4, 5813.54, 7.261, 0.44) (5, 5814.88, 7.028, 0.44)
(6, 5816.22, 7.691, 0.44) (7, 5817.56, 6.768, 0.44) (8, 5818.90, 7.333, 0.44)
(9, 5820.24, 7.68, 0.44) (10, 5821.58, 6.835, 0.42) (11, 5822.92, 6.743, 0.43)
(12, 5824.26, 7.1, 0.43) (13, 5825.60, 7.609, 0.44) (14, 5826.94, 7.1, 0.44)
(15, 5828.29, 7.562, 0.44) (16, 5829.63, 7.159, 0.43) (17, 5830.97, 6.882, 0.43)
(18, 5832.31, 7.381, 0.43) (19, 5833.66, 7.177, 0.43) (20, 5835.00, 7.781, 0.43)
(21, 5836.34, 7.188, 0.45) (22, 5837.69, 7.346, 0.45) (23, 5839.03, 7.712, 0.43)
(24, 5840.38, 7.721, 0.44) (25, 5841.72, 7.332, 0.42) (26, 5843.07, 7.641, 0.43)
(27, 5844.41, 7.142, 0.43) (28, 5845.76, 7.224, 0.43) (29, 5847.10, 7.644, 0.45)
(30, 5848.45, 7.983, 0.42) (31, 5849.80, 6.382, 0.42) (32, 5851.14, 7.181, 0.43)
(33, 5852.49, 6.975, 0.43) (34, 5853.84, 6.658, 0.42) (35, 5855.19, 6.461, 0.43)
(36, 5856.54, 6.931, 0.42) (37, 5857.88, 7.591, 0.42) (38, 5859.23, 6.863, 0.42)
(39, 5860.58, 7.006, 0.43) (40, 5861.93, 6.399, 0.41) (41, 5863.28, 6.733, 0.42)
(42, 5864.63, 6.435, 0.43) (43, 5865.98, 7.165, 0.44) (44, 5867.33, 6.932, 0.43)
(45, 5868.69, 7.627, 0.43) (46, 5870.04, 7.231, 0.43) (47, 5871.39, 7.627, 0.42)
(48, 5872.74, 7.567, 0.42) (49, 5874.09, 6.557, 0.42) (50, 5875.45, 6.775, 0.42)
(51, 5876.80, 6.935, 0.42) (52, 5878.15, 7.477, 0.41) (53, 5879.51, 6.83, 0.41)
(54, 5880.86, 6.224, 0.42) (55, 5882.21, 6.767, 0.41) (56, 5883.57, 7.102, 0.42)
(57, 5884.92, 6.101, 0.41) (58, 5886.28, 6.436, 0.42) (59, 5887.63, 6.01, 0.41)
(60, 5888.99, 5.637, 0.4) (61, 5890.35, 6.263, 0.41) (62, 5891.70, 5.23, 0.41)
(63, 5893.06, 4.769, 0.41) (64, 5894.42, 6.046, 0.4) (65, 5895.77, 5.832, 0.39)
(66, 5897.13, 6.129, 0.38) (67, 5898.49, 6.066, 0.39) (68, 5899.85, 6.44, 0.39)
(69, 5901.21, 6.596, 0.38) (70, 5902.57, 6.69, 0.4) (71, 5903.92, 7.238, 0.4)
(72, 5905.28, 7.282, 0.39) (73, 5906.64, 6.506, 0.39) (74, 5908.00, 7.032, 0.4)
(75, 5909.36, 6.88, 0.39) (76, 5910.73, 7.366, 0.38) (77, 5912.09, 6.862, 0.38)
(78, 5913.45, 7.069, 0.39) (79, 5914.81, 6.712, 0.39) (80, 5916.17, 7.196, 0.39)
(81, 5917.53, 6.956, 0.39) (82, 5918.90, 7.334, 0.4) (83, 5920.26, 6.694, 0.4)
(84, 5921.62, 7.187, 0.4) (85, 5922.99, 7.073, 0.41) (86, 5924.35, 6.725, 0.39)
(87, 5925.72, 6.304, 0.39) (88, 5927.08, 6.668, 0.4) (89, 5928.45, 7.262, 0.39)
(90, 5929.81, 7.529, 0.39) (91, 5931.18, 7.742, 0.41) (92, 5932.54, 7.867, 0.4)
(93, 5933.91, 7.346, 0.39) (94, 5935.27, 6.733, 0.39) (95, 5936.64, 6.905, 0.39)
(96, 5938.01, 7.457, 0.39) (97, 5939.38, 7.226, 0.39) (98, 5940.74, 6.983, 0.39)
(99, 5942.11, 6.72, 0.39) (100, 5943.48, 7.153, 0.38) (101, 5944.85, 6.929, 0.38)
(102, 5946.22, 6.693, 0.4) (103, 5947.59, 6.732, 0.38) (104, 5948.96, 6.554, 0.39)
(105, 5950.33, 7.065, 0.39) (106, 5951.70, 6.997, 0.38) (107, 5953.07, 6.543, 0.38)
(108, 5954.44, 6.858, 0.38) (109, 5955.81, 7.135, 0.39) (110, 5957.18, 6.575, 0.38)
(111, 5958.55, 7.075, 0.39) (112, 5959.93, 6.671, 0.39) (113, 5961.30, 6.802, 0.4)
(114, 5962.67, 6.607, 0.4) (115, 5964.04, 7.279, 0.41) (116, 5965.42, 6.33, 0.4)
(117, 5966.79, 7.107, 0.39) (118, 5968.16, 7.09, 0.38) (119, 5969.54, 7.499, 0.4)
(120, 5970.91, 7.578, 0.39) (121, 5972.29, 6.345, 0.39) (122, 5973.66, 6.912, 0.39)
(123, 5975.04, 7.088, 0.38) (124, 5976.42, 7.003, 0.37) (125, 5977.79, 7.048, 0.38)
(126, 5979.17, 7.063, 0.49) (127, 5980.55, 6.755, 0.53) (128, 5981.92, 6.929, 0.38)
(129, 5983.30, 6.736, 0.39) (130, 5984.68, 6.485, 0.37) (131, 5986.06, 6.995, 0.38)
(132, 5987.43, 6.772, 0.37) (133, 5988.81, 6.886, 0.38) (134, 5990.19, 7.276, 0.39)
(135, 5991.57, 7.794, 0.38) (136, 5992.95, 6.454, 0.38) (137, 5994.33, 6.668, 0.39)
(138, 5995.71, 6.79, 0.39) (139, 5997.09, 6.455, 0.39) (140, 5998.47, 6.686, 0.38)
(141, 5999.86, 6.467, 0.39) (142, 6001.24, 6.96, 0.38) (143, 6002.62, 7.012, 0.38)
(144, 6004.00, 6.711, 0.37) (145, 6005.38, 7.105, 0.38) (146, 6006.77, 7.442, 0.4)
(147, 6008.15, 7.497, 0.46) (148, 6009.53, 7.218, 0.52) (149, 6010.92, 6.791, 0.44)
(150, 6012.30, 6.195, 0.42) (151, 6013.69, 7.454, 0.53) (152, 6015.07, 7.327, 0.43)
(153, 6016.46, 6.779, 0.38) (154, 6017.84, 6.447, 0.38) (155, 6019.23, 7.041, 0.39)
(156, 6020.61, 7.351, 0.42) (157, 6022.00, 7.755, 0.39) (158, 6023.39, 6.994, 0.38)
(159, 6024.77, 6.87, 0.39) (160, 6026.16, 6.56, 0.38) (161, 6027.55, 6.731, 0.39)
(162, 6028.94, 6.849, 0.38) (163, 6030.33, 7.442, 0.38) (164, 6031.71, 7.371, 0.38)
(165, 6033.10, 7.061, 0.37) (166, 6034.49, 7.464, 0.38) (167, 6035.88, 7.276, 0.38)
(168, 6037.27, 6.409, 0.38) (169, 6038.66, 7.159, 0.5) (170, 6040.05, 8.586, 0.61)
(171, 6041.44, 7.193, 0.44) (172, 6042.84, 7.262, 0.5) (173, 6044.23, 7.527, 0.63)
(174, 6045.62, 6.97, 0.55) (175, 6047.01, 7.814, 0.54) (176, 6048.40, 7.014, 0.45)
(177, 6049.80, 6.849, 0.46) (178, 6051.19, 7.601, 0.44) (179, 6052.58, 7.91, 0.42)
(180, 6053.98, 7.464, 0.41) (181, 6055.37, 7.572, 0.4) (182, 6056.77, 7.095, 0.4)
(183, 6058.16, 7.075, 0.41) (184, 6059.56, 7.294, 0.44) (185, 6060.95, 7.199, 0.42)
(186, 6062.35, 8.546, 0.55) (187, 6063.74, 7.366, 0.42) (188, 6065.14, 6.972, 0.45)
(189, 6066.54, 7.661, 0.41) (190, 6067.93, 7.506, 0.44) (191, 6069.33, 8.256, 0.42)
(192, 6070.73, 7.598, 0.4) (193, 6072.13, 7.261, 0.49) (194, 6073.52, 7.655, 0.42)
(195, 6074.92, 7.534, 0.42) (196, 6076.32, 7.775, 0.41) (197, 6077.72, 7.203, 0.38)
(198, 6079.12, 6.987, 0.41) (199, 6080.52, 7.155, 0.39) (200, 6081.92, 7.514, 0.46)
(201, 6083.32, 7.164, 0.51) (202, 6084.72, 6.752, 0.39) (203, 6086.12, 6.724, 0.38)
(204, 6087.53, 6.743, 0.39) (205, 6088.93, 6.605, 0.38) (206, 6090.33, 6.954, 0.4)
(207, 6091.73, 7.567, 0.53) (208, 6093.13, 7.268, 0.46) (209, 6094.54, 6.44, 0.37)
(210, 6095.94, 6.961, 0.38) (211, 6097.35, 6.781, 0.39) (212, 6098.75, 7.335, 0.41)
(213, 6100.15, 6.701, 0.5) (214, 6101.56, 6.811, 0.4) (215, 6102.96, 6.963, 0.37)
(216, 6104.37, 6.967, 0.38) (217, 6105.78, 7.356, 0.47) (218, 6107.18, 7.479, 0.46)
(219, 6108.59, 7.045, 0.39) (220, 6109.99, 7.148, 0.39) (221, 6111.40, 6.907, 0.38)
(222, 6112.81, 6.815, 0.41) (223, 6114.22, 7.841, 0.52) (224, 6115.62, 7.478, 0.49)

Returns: 0.06 mag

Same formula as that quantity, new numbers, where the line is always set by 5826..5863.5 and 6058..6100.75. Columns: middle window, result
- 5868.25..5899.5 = 0.11 mag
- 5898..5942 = 0.03 mag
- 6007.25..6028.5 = 0.03 mag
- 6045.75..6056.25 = -0.03 mag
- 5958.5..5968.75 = 0.06 mag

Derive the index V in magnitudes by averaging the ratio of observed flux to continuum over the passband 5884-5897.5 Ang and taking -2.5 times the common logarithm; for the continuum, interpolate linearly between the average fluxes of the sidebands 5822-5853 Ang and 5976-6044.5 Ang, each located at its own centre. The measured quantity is 0.225 mag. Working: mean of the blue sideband 7.3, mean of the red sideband 7.02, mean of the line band 5.86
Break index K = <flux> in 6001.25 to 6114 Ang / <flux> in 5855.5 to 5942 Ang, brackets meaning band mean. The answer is 1.1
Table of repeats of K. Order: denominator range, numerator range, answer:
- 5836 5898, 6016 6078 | 1.07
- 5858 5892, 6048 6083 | 1.10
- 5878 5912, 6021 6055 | 1.13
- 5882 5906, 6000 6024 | 1.13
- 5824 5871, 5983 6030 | 0.97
